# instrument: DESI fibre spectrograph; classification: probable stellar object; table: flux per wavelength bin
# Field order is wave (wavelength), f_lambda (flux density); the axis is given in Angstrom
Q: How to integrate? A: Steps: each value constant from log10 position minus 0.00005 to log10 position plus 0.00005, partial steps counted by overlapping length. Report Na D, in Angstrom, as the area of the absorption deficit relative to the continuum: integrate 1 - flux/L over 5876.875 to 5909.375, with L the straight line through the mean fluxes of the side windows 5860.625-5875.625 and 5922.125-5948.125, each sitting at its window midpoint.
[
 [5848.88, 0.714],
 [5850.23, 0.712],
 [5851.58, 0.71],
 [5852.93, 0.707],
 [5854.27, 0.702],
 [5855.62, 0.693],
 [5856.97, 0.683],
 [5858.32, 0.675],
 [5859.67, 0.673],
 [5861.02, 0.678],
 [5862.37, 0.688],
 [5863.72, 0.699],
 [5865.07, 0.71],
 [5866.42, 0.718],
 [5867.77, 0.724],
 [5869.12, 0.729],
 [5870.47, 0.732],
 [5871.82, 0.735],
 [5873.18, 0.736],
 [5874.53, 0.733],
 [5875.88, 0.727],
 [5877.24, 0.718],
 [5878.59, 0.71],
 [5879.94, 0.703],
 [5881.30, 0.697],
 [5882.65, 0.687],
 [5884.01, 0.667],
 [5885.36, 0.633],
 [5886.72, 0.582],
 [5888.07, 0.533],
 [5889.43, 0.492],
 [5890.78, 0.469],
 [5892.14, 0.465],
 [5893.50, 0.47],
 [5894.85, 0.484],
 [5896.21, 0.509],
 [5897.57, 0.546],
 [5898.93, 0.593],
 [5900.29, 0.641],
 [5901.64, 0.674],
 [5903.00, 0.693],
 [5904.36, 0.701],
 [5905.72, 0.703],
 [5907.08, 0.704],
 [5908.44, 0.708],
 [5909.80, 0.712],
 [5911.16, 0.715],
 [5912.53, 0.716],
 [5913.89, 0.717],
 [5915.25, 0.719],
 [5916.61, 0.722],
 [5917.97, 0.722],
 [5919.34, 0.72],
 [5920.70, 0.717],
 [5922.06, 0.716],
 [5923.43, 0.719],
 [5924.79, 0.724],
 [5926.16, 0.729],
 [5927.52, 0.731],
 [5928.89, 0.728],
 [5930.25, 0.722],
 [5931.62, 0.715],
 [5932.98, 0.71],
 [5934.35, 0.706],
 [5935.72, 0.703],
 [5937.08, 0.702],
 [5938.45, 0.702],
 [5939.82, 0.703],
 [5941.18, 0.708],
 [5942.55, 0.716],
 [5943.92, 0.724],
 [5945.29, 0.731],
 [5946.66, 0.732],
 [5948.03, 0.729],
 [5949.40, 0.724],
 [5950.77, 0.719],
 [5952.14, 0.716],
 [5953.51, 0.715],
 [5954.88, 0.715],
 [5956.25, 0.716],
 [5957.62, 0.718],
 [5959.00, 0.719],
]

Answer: 4.6 Angstrom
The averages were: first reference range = 0.718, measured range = 0.616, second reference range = 0.717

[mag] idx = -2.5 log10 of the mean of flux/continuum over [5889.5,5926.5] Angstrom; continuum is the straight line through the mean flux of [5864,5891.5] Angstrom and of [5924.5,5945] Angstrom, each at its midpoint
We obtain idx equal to 0.07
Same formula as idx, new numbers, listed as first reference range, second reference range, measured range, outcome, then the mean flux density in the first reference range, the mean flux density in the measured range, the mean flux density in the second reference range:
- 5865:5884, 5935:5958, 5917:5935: -0.01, 0.717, 0.72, 0.716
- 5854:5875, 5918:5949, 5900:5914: 0.02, 0.706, 0.699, 0.718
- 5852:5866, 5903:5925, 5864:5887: -0.01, 0.692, 0.704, 0.714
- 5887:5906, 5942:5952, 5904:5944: -0.10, 0.567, 0.714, 0.724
